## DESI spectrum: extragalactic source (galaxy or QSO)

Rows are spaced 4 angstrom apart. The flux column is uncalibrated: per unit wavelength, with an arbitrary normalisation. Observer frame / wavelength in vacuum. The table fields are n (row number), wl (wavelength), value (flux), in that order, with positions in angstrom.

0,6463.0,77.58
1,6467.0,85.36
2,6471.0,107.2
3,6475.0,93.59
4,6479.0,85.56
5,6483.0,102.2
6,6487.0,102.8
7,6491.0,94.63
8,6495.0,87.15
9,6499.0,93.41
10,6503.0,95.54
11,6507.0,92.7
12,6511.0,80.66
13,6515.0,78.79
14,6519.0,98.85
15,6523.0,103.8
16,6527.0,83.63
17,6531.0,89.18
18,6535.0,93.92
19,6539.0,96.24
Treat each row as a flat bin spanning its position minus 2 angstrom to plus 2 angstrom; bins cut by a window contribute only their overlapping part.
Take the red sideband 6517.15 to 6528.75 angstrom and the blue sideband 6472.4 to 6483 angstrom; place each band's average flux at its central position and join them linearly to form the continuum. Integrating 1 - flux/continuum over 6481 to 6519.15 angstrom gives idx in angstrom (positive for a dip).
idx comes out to 0.8 angstrom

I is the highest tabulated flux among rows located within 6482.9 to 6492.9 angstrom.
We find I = 102.8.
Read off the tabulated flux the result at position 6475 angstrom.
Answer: 93.59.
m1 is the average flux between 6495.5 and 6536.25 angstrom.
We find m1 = 90.9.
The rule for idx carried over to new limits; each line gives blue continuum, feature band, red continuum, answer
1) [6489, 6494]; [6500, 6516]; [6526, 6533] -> 0.46 angstrom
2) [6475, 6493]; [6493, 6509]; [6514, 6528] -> 0.38 angstrom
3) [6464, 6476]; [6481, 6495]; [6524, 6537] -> -0.78 angstrom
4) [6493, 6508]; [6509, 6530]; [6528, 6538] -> 0.56 angstrom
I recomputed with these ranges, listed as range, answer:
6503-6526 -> 103.8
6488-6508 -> 95.54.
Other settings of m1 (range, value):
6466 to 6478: 95.4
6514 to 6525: 95.2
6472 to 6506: 94.7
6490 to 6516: 89.2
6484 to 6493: 99.1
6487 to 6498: 93.3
